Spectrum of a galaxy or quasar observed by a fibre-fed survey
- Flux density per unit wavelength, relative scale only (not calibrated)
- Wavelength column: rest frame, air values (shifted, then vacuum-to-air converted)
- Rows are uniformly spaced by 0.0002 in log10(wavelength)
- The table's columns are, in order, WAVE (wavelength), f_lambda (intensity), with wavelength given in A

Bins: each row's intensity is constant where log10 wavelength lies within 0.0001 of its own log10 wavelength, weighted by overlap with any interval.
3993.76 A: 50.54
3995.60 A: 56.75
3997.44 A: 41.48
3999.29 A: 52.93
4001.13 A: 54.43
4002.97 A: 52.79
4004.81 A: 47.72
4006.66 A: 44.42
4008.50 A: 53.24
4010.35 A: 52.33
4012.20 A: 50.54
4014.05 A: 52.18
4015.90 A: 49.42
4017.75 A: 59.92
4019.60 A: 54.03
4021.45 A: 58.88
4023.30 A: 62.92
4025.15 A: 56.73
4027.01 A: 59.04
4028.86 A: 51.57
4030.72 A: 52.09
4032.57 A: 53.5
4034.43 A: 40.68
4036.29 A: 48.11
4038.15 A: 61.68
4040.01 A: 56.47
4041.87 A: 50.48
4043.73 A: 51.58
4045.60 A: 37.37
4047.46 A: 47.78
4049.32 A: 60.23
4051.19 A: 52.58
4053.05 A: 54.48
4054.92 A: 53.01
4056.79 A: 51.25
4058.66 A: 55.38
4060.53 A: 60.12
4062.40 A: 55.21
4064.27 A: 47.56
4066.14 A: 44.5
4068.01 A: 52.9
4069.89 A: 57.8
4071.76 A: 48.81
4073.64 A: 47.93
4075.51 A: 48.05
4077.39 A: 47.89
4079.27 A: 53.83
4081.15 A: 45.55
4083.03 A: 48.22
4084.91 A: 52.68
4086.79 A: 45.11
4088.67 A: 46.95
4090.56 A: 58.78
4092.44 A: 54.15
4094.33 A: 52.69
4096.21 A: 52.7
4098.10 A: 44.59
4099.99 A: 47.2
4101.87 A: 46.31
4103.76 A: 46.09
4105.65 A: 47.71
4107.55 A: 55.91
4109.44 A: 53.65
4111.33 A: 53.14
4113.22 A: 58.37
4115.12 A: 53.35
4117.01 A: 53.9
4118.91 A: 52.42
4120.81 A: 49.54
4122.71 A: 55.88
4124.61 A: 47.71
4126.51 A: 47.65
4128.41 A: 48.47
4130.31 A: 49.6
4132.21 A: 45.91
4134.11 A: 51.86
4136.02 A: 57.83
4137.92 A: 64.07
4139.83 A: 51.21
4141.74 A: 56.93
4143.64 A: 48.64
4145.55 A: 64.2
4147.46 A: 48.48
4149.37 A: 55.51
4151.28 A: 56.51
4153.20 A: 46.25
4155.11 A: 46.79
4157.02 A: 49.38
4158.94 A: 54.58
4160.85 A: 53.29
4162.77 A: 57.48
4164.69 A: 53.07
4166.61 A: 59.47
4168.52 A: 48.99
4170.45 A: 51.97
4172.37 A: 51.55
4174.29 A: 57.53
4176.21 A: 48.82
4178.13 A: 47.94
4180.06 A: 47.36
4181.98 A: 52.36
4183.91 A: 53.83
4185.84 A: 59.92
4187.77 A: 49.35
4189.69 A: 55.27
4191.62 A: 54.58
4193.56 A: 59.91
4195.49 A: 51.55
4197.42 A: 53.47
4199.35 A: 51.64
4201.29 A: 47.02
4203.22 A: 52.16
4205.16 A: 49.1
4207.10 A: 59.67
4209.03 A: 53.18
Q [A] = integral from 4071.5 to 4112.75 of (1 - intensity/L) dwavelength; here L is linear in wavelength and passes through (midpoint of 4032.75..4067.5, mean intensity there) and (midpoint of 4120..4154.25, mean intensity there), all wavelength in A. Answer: 1.64 A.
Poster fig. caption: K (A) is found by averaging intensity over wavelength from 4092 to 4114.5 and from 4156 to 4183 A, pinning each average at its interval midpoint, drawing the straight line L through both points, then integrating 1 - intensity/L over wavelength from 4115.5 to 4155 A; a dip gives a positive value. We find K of -0.6 A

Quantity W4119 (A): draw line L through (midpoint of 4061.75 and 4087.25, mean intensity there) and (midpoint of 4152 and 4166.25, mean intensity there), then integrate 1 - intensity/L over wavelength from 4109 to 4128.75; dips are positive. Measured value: -0.5 A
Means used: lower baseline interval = 49.7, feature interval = 52.3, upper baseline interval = 51.9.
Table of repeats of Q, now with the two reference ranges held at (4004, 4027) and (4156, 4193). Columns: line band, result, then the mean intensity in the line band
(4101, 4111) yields 0.60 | 50.1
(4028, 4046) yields 0.99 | 50.7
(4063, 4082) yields 1.39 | 49.6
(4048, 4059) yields -0.12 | 54.2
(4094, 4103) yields 0.85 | 48.4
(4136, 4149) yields -0.63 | 55.8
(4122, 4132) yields 0.72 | 49.4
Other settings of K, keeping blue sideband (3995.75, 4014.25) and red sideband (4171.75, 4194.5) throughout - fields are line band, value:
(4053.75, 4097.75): 0.2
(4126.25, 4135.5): 0.6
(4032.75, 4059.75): -0.3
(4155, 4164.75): 0.0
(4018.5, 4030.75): -1.5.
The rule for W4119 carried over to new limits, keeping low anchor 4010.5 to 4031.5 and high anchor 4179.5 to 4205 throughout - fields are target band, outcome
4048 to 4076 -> 1.0 A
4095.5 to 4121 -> 1.4 A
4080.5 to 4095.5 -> 1.0 A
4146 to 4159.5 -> 0.5 A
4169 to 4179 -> 0.3 A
